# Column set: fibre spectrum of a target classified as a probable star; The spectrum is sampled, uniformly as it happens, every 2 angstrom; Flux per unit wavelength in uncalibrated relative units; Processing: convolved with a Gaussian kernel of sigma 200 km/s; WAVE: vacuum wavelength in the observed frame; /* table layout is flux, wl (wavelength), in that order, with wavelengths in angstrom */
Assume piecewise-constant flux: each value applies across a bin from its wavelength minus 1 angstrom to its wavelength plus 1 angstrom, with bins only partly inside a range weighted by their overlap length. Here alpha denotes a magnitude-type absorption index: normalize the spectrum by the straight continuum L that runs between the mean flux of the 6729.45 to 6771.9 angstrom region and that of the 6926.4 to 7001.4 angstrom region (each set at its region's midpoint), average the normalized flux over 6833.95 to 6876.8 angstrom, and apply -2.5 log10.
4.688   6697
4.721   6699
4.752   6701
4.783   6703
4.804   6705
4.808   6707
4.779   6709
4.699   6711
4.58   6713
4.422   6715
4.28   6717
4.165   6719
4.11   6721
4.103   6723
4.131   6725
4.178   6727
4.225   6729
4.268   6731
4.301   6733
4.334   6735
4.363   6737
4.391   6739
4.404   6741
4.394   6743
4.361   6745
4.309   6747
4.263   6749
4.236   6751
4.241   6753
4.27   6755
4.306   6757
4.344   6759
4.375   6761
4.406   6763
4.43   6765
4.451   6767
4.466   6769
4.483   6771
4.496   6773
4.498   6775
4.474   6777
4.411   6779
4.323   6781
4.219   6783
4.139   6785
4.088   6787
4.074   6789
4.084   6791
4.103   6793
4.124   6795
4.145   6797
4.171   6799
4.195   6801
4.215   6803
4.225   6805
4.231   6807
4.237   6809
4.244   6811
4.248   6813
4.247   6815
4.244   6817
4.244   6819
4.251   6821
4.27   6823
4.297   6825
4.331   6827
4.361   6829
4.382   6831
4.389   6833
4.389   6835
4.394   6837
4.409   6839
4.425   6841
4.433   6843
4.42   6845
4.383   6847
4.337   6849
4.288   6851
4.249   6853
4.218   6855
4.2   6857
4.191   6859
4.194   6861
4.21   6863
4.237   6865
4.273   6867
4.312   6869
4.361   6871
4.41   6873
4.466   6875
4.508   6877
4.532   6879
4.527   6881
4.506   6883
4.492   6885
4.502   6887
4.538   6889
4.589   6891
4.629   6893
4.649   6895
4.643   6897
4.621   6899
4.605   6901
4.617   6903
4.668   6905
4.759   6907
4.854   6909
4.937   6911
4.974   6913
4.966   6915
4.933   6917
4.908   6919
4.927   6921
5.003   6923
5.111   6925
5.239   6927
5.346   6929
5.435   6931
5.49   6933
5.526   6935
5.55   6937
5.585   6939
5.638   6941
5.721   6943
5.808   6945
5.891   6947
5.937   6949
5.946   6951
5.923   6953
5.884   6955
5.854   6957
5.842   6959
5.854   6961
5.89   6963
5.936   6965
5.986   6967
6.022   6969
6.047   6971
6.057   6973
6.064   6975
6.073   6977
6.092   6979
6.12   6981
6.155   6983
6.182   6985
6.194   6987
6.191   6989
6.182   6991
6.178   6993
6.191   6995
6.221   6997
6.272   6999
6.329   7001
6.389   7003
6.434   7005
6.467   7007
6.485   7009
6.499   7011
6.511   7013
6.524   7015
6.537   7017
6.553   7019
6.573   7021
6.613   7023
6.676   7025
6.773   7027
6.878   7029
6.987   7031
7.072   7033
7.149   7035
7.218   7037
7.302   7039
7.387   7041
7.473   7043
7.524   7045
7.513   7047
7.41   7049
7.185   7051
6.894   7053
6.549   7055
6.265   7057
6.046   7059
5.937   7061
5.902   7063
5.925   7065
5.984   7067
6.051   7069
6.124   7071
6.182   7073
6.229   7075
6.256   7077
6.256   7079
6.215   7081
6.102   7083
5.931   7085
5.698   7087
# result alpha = 0.18 mag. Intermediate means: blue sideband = 4.35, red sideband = 5.92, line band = 4.33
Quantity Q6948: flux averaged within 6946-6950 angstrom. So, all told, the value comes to 5.91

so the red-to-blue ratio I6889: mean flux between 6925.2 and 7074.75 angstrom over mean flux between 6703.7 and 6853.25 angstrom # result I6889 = 1.45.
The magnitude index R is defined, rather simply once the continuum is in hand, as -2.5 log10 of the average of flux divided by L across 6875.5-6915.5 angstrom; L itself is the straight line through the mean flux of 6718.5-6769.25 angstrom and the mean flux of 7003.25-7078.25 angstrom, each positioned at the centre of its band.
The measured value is 0.18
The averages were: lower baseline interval 4.3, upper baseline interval 6.65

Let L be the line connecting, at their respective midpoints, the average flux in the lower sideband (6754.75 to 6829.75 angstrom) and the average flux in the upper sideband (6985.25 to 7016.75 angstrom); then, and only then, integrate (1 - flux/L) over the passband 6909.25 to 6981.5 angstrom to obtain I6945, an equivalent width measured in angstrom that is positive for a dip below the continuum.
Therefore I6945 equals 2.29 angstrom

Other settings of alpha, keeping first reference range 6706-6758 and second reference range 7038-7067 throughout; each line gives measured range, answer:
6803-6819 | 0.167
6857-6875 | 0.245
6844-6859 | 0.219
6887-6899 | 0.207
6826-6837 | 0.167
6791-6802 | 0.168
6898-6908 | 0.209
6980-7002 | 0.019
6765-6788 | 0.074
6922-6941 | 0.093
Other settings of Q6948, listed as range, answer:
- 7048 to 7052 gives 7.3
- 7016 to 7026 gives 6.59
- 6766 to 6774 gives 4.47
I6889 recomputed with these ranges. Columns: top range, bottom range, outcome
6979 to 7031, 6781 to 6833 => 1.52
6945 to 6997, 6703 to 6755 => 1.38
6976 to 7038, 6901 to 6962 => 1.21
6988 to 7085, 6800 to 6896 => 1.50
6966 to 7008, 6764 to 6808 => 1.45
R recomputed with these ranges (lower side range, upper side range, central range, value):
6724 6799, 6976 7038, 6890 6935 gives 0.15 mag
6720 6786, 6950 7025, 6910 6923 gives 0.14 mag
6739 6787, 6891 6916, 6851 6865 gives 0.10 mag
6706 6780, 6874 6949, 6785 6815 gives 0.10 mag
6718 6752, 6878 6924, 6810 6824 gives 0.06 mag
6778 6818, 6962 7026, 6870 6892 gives 0.13 mag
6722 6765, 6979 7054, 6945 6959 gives 0.04 mag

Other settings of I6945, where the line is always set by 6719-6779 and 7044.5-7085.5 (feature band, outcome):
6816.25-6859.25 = 5.1 angstrom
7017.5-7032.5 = -1.4 angstrom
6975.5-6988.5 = -0.6 angstrom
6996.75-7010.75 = -0.9 angstrom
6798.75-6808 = 0.9 angstrom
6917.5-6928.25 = 0.8 angstrom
